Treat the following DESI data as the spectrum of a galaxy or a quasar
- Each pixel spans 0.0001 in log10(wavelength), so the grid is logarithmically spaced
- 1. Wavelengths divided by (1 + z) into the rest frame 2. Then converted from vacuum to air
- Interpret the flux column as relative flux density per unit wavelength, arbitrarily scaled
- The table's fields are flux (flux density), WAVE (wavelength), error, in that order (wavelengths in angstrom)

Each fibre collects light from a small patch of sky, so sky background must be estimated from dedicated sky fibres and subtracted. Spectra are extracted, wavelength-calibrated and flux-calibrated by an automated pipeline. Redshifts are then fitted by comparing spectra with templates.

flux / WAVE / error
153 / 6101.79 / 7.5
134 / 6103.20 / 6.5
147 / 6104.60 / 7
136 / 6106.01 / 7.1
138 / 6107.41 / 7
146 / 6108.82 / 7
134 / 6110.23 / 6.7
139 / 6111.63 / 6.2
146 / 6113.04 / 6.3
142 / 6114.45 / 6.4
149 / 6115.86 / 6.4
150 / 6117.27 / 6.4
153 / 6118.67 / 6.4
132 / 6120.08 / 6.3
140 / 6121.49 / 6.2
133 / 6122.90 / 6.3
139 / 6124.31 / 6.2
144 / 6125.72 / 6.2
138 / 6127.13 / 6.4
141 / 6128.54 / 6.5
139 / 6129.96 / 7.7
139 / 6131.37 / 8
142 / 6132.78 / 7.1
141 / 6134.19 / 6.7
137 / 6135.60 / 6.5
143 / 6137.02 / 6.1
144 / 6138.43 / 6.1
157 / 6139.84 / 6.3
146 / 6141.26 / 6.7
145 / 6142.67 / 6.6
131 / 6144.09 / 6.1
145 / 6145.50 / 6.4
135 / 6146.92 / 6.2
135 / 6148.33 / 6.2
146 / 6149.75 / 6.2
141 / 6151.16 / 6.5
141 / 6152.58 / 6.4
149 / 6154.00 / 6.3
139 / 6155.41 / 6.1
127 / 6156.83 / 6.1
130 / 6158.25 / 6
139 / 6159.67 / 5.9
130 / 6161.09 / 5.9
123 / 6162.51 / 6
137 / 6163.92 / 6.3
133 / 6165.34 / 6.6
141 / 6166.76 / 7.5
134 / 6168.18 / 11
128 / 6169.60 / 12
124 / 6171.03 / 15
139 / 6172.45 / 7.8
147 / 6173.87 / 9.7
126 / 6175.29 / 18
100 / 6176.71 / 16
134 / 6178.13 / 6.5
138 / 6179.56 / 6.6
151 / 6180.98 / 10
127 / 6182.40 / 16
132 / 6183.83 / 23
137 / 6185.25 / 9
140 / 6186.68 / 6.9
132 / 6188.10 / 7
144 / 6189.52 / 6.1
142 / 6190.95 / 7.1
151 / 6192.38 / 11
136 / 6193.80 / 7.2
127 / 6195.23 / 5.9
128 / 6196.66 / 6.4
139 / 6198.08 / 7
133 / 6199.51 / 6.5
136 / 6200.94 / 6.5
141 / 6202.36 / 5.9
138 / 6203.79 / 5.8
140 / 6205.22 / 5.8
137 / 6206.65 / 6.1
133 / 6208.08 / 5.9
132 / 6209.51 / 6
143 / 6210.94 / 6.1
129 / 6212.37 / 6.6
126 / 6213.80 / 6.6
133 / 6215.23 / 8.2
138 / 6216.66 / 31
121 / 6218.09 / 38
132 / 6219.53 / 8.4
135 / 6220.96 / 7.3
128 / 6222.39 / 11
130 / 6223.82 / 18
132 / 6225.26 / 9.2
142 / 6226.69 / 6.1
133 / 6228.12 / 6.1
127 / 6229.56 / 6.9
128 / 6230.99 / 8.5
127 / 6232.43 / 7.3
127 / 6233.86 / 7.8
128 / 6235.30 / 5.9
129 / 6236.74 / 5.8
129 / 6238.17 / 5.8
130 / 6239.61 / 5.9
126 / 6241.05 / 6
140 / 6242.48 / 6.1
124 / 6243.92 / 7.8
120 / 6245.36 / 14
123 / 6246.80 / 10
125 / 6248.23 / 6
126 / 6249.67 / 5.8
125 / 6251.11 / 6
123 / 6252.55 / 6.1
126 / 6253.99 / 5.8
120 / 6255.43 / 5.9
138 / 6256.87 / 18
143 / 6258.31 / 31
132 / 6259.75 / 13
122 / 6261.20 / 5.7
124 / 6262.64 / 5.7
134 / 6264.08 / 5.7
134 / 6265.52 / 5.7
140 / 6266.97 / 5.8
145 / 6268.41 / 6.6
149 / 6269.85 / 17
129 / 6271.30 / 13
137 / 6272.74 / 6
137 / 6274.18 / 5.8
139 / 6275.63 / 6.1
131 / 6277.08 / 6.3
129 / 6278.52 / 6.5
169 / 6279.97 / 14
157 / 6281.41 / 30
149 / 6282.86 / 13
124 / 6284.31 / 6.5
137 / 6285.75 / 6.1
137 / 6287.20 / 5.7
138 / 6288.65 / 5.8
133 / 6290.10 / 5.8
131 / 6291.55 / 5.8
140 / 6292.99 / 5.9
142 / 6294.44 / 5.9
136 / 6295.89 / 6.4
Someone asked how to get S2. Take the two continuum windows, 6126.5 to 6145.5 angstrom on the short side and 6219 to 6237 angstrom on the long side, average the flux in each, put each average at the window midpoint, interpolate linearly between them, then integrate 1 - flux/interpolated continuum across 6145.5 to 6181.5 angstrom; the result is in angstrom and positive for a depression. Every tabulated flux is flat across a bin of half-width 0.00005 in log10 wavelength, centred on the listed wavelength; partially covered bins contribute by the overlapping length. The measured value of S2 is 1.0 angstrom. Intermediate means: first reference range 142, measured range 135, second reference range 131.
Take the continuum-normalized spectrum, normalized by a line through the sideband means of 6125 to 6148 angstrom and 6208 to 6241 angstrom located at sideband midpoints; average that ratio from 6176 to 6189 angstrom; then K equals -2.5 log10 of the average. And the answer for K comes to 0.03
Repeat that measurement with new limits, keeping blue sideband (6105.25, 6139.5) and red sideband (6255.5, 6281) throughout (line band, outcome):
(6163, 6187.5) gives 0.05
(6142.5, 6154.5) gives 0.00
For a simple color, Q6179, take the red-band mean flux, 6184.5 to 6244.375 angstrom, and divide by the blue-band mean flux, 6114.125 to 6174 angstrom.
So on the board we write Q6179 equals 0.96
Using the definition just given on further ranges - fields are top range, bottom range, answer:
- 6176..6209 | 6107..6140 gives 0.96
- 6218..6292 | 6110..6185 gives 0.96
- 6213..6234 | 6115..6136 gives 0.93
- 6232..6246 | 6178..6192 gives 0.93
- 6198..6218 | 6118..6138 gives 0.96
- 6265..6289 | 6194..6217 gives 1.04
